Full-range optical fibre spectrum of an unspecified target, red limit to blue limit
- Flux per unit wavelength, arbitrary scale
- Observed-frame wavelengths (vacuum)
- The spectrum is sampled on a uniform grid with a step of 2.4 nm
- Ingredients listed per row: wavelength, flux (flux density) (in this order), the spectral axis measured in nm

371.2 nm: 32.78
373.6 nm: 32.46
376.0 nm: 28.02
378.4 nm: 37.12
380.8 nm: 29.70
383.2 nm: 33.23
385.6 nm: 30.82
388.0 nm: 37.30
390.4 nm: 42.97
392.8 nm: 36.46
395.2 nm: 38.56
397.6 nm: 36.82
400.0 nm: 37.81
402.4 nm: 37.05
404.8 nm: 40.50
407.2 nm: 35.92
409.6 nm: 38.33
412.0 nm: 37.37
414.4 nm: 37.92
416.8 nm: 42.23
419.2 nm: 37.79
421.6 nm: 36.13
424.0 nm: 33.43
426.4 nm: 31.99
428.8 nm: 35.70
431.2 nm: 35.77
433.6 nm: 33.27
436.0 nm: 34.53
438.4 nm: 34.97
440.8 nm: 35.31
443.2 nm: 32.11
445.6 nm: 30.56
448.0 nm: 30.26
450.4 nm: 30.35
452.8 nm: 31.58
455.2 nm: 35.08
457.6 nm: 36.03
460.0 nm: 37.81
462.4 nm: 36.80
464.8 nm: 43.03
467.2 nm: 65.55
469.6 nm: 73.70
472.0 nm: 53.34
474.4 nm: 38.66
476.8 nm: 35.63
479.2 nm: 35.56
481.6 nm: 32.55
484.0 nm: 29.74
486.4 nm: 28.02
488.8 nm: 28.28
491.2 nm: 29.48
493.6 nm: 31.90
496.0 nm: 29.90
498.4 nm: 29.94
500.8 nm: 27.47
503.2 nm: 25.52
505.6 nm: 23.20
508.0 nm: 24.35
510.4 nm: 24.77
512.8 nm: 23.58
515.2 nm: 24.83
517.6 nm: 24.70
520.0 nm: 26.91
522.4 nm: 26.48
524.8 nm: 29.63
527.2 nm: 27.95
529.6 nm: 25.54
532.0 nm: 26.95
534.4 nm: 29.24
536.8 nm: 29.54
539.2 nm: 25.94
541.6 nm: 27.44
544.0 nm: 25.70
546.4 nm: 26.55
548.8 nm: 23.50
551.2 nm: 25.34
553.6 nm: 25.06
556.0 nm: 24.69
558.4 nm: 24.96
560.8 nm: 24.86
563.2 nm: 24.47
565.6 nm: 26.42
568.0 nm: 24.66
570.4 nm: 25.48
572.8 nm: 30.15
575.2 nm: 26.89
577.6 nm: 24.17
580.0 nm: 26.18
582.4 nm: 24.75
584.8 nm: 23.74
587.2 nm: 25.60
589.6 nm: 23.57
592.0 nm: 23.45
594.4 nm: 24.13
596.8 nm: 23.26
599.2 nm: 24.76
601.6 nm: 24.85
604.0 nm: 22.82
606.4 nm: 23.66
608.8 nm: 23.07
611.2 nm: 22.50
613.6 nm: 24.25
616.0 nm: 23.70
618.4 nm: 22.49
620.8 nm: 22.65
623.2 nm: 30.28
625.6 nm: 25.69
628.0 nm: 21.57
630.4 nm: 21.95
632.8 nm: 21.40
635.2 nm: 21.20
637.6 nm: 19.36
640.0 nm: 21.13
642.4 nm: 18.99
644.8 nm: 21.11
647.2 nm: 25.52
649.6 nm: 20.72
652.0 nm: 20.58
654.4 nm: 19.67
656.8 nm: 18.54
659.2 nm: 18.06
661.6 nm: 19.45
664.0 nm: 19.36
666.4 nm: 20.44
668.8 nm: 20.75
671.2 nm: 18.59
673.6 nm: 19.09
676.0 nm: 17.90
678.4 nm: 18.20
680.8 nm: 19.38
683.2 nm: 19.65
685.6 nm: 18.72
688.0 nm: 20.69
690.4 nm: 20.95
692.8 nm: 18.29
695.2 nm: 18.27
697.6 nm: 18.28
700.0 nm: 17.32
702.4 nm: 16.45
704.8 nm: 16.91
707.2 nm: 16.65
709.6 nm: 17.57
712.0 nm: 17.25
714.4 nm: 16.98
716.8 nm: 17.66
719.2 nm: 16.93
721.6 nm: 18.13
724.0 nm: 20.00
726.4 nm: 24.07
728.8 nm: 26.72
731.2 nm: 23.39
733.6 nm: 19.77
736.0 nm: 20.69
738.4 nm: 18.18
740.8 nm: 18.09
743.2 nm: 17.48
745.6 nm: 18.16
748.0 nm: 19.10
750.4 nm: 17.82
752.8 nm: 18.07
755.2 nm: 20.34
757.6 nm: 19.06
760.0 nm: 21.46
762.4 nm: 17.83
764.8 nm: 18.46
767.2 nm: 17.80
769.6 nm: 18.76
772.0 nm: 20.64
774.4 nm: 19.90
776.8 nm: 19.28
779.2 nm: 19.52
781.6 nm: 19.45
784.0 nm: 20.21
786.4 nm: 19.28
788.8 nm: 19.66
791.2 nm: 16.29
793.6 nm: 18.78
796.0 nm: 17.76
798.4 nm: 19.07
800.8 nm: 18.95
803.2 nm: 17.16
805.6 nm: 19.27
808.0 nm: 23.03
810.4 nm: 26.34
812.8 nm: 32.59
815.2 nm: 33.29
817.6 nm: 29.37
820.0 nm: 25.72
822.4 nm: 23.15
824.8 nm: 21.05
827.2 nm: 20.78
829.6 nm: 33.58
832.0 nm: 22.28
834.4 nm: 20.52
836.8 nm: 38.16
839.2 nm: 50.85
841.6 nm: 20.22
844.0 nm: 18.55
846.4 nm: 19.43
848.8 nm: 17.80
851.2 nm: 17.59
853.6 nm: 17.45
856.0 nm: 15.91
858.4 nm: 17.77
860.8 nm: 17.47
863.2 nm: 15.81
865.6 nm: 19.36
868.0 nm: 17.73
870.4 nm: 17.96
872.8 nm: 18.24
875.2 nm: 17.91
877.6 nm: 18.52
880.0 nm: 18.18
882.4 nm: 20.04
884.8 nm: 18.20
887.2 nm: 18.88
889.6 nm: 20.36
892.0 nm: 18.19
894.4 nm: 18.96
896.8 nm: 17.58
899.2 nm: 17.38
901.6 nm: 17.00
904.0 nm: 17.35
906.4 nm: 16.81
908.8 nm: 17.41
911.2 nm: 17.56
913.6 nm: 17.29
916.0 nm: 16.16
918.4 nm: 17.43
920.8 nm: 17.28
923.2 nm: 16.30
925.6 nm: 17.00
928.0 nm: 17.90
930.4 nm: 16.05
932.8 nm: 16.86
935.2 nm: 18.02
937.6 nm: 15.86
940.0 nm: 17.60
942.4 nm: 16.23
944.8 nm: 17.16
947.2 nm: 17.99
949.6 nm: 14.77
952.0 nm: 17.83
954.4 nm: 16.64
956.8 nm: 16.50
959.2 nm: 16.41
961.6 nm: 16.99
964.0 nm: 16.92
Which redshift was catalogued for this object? 0.674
